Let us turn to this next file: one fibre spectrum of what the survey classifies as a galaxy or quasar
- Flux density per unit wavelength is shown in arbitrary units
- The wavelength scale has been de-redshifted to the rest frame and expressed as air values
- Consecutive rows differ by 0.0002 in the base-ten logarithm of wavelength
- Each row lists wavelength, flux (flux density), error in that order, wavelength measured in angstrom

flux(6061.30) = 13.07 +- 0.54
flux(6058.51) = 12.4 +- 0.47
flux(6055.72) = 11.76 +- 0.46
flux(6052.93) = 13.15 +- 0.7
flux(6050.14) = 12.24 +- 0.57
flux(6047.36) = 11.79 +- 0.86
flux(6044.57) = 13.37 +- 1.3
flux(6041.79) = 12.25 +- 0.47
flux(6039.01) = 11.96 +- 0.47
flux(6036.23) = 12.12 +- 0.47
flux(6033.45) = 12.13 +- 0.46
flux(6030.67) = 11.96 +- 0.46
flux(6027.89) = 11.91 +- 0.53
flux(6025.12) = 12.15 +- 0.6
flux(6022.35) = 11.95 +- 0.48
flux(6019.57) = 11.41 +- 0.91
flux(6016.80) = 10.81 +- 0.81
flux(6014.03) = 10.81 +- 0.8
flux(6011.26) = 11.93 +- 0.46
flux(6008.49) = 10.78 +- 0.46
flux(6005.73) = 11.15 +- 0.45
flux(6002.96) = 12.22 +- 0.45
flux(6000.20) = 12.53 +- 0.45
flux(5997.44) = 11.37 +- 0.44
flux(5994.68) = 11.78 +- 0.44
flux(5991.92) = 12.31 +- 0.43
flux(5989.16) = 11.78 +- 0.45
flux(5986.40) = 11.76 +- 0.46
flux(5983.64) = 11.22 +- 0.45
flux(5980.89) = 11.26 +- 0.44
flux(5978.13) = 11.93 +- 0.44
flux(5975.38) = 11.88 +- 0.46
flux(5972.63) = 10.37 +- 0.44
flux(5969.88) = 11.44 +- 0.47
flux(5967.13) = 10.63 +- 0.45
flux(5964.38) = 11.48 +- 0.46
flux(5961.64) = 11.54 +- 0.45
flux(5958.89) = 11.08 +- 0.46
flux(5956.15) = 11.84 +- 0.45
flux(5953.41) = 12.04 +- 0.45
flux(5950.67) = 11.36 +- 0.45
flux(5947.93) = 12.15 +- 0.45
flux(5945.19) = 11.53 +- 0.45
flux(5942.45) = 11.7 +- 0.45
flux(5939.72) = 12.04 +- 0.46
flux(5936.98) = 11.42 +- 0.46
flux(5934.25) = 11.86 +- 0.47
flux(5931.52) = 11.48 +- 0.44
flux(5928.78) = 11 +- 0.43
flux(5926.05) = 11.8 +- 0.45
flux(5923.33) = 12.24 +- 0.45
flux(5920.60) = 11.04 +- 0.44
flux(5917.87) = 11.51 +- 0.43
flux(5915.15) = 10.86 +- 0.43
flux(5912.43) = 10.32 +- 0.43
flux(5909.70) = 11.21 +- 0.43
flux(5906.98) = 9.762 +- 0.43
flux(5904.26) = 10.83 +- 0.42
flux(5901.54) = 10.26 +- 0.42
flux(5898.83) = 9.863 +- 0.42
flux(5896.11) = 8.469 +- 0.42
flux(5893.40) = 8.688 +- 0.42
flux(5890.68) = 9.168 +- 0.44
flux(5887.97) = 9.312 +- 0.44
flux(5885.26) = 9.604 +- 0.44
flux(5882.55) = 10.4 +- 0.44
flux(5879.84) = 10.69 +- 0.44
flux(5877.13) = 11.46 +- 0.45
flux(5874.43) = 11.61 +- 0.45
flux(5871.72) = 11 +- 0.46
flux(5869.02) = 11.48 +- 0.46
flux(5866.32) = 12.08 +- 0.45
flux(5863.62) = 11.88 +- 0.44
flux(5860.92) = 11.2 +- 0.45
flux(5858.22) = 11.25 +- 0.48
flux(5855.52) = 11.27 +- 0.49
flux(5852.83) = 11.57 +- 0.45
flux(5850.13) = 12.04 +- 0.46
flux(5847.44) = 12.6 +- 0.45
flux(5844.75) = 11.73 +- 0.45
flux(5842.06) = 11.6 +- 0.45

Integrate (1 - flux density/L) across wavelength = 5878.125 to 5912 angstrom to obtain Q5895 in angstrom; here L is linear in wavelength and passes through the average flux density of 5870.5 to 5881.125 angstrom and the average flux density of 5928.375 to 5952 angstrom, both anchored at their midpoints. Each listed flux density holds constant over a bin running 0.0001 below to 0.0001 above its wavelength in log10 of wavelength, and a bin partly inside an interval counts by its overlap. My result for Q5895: 4.3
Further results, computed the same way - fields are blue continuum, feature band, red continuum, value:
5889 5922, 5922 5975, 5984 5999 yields -2.8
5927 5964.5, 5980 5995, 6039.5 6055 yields 0.4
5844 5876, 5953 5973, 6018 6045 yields 1.0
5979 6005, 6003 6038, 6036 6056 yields 1.4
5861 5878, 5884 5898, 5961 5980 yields 3.0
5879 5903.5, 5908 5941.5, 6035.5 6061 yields -3.9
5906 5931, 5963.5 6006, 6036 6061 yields 0.6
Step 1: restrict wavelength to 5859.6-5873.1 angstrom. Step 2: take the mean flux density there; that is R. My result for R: 11.5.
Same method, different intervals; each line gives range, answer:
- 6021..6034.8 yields 12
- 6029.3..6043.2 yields 12.1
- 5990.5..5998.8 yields 11.8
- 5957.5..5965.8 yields 11.4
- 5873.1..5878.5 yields 11.5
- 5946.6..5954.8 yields 11.9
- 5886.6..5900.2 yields 9.1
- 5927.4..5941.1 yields 11.6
